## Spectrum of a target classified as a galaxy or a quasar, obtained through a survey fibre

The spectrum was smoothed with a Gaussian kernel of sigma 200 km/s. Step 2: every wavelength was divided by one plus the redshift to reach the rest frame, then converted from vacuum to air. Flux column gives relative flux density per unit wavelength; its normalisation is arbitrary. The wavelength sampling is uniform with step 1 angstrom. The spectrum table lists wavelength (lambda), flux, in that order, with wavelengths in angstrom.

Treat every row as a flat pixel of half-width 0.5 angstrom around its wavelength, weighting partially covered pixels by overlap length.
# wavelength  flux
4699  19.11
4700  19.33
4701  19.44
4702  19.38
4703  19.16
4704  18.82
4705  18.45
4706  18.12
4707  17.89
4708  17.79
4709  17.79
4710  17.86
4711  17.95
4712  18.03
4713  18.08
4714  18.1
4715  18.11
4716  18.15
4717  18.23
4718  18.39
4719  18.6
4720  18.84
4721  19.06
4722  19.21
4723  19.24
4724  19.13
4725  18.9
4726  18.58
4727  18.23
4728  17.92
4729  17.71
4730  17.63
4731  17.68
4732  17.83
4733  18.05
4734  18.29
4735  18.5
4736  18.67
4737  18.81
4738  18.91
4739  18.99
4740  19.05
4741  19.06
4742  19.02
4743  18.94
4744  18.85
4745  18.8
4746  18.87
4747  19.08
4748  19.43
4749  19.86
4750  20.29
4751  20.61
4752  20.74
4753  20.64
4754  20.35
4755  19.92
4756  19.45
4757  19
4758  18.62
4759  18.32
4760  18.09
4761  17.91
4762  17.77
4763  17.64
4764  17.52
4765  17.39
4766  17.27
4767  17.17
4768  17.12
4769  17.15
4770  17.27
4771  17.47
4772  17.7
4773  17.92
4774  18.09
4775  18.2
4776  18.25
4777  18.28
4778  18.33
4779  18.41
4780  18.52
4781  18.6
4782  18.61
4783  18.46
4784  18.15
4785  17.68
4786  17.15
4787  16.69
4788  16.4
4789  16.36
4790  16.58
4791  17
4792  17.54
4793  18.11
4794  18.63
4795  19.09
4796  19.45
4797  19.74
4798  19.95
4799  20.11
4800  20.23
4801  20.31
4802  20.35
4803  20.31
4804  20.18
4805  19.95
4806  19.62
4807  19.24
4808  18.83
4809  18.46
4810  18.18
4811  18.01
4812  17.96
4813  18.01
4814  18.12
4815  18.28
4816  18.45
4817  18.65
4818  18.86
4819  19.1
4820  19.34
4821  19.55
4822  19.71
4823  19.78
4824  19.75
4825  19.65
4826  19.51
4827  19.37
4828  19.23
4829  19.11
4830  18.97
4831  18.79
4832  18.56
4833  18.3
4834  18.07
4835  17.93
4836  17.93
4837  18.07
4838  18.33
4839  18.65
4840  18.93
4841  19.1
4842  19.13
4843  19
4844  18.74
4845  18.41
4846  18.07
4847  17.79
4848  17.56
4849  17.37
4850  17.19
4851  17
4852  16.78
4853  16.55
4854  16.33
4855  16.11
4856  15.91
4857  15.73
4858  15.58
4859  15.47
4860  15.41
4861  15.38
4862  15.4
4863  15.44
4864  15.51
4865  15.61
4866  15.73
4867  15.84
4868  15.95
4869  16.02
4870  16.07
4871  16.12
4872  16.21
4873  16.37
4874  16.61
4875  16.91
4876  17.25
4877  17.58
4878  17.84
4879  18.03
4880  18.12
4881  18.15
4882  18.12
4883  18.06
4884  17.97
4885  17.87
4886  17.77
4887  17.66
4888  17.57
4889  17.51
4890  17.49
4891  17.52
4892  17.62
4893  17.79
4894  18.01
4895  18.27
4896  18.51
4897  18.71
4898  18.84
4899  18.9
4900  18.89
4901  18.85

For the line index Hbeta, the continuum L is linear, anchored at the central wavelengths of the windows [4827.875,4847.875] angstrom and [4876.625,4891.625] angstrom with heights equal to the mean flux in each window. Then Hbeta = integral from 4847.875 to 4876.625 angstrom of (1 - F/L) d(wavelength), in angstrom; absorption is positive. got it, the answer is 3.1 angstrom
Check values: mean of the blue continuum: 18.5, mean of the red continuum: 17.8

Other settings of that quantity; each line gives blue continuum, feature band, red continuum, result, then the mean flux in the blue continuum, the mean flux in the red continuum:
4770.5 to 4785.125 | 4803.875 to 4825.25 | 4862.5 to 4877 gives -1.9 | 18.2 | 16.2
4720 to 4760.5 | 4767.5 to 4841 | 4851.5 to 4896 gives -2.7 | 19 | 16.8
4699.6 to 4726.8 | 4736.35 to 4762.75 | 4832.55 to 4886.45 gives -1.5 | 18.5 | 17.1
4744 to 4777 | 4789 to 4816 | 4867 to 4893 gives -1.1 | 18.6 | 17.3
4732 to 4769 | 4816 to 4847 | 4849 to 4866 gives -4.1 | 18.8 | 16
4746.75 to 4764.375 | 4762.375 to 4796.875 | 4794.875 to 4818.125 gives 2.5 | 19.2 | 19.2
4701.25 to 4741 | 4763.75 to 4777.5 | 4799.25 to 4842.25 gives 0.8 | 18.4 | 19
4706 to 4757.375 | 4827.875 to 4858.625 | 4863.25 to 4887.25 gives -0.8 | 18.8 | 17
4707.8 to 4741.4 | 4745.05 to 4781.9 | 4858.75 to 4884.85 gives -1.3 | 18.4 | 16.6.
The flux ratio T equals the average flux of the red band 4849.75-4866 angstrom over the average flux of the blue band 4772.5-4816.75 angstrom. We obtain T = 0.86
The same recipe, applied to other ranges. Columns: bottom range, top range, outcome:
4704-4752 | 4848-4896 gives 0.91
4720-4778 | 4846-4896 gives 0.91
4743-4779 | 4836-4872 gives 0.91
